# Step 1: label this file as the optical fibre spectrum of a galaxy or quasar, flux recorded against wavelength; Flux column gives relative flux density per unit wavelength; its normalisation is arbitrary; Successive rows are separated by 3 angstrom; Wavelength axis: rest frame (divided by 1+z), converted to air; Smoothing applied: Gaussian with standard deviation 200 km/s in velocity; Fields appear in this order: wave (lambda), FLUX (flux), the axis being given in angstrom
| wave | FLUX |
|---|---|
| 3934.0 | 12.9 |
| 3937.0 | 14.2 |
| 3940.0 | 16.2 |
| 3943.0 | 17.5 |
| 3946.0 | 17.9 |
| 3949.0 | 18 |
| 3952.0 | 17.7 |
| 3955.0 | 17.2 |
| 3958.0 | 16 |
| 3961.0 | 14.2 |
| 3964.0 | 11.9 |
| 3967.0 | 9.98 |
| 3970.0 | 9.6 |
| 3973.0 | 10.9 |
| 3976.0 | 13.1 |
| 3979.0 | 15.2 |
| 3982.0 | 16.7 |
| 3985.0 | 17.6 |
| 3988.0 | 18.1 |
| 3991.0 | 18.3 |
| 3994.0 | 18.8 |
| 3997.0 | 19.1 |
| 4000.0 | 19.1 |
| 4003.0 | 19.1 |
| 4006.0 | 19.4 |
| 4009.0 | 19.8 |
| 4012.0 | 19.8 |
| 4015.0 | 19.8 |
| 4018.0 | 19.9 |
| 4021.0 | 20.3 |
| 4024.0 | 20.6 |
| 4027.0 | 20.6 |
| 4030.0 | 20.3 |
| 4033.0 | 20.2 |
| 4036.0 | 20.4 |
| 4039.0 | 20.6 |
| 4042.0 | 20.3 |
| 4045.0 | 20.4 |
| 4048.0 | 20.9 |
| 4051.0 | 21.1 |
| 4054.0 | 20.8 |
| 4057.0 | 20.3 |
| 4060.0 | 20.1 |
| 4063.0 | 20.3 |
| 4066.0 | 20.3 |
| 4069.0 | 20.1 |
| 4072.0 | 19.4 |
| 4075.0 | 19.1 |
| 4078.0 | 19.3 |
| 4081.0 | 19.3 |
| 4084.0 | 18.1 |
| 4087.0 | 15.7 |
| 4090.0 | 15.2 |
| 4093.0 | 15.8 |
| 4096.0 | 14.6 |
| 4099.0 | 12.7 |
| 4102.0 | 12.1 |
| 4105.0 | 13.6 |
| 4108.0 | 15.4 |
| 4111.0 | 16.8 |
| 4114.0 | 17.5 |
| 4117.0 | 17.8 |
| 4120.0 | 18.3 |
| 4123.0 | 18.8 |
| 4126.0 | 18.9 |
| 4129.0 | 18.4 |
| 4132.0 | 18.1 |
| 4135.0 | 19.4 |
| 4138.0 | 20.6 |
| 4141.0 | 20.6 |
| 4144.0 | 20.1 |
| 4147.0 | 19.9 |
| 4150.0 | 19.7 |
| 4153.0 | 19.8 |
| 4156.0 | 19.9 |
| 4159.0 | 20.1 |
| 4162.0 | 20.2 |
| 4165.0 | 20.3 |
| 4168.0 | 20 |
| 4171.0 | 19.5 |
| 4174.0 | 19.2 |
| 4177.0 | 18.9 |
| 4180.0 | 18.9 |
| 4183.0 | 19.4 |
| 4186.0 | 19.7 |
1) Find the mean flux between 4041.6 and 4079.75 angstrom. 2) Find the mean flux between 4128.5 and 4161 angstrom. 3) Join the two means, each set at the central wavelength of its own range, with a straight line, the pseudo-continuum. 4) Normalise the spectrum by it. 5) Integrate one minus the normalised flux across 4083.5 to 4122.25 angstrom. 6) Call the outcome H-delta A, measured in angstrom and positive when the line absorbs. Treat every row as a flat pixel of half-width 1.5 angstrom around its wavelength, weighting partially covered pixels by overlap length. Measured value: 8.34 angstrom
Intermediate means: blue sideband 20.2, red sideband 19.7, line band 15.7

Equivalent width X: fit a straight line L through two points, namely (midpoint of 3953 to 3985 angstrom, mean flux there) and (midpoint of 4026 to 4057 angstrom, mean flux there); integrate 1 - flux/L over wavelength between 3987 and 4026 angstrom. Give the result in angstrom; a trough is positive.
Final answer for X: -5.0 angstrom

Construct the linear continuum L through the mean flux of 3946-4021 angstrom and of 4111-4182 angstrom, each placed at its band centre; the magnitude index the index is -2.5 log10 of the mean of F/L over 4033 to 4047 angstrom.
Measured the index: -0.160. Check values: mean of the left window 16.7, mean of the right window 19.3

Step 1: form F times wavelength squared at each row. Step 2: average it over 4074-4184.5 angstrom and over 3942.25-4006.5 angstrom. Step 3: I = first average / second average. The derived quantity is 1.2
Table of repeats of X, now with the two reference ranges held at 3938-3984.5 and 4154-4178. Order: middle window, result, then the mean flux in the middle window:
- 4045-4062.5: -3.6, 20.6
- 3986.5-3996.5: -1.8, 18.5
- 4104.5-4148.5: 1.1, 18.4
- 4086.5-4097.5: 1.7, 15.3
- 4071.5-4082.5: -1.0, 19.3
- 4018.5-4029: -2.6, 20.4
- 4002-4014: -2.7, 19.6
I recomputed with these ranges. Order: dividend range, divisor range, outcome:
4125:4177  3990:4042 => 1.06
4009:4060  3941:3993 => 1.37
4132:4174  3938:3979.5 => 1.50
